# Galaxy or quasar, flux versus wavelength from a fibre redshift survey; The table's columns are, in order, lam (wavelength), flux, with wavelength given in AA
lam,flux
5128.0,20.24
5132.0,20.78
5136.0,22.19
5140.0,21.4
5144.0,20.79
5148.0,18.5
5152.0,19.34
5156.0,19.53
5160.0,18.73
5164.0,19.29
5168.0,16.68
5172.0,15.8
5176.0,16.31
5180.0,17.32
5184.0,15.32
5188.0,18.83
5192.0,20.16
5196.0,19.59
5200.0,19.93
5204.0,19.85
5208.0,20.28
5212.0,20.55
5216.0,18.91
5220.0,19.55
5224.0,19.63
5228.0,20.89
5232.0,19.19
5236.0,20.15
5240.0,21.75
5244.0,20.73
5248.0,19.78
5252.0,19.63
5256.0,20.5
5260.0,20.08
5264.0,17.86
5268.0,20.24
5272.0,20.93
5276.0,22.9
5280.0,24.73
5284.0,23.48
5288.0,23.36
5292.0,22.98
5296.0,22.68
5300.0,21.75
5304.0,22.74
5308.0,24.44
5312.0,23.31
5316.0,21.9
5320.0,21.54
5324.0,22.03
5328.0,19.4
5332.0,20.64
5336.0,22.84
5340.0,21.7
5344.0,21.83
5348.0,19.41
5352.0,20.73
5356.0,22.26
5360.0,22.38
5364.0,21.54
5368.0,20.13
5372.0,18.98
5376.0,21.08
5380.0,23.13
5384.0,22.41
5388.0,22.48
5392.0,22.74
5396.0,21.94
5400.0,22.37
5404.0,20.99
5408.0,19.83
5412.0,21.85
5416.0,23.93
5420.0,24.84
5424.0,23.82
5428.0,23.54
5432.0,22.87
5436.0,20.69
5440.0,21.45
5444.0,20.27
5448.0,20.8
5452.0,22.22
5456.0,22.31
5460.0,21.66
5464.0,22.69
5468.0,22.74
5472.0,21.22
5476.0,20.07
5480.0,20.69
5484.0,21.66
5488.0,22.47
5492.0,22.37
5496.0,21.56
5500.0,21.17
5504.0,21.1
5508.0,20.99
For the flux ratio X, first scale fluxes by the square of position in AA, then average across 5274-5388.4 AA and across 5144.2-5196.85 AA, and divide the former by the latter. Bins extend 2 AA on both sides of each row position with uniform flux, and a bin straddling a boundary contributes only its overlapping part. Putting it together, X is 1.3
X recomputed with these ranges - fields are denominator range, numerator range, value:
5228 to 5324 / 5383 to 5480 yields 1.08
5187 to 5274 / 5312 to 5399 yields 1.13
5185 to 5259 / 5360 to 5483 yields 1.18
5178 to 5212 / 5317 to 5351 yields 1.17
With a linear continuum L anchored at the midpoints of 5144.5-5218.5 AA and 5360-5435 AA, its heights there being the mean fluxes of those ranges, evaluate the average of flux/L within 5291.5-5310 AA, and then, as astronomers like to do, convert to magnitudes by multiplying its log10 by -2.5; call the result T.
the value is -0.12 mag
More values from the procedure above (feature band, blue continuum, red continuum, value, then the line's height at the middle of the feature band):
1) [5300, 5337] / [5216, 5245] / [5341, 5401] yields -0.05 mag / 21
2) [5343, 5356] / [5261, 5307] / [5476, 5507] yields 0.06 mag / 21.9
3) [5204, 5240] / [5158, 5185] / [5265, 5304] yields -0.03 mag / 19.5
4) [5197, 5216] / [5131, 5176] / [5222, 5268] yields -0.02 mag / 19.7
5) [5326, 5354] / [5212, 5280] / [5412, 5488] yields 0.01 mag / 21.1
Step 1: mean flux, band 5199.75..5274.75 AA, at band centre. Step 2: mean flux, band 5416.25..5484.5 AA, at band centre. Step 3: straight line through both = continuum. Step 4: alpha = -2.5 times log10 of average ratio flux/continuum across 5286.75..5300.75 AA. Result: -0.11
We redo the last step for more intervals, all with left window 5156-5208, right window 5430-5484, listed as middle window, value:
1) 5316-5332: -0.059 mag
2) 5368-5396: -0.054 mag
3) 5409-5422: -0.109 mag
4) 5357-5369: -0.058 mag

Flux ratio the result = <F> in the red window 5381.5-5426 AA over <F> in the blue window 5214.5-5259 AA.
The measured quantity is 1.12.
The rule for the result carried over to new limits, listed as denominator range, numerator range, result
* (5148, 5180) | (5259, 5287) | 1.20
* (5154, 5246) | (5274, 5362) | 1.16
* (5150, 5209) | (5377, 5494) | 1.20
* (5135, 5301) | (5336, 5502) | 1.09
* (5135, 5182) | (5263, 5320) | 1.20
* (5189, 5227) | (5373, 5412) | 1.10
